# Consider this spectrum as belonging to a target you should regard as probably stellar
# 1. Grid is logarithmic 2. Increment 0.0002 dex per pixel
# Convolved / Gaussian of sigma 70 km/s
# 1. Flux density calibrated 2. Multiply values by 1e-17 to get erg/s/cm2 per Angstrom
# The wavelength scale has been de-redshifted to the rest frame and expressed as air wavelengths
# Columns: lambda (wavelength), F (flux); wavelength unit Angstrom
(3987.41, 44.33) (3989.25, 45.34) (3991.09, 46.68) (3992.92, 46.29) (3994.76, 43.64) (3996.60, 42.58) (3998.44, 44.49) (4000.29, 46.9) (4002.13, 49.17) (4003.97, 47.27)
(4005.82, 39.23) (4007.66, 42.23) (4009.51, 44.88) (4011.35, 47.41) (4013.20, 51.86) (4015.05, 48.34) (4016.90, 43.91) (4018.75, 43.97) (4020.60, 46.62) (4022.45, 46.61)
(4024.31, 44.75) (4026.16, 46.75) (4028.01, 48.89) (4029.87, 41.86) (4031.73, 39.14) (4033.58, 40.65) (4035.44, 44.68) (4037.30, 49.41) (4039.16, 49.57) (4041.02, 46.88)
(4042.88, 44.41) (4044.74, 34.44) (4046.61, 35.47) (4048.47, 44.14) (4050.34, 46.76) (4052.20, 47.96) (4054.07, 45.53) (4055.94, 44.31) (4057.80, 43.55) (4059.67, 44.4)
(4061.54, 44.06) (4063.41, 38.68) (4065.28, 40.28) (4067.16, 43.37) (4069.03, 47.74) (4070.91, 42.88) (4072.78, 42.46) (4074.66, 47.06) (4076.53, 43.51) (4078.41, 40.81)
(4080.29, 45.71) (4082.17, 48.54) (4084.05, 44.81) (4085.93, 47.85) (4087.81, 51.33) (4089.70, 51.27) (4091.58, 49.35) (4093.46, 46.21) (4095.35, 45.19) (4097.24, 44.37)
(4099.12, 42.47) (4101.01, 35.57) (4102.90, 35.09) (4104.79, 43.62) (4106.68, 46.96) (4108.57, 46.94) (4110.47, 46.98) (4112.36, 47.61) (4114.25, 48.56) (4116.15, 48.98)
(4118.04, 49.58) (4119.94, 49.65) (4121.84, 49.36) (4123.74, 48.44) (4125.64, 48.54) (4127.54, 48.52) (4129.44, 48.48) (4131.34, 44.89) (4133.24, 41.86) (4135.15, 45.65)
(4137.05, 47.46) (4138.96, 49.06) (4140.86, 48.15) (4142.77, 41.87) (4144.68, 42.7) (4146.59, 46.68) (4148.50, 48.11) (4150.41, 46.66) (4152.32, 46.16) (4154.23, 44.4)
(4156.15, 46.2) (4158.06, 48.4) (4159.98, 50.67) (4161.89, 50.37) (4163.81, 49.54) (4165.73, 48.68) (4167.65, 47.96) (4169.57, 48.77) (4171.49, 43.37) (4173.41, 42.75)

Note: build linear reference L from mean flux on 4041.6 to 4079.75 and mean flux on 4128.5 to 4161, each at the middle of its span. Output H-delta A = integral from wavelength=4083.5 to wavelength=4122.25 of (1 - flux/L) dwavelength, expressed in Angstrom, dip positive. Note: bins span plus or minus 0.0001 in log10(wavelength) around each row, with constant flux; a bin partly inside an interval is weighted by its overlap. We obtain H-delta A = -1.3 Angstrom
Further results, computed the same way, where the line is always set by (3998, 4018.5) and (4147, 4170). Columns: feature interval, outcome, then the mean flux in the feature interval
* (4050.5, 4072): 1.2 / 44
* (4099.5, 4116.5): 1.1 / 44.2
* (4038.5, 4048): 0.9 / 42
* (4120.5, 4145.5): 0.5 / 46.6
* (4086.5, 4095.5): -0.4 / 48.9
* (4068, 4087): 0.7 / 45.2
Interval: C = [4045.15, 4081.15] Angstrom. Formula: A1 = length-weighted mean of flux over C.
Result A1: 43.5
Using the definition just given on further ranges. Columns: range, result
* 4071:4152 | 46.1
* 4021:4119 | 44.8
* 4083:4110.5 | 45.1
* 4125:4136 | 46.3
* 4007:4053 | 44.9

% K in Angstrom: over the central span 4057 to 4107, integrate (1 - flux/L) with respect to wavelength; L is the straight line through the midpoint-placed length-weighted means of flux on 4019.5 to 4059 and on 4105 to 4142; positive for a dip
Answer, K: 1.8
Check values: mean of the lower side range 44.4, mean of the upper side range 47.6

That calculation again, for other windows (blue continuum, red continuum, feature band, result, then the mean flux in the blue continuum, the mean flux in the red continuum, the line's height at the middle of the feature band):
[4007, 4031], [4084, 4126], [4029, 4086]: 2.91 Angstrom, 46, 46.5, 46.2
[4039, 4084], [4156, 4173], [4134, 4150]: 0.34 Angstrom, 43.8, 48.1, 47.2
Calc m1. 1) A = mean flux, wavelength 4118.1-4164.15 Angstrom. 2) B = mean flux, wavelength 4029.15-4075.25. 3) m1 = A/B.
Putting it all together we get 1.1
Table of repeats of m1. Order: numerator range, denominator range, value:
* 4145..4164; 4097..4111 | 1.12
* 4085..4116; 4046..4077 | 1.04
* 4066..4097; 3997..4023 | 1.00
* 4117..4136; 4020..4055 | 1.07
